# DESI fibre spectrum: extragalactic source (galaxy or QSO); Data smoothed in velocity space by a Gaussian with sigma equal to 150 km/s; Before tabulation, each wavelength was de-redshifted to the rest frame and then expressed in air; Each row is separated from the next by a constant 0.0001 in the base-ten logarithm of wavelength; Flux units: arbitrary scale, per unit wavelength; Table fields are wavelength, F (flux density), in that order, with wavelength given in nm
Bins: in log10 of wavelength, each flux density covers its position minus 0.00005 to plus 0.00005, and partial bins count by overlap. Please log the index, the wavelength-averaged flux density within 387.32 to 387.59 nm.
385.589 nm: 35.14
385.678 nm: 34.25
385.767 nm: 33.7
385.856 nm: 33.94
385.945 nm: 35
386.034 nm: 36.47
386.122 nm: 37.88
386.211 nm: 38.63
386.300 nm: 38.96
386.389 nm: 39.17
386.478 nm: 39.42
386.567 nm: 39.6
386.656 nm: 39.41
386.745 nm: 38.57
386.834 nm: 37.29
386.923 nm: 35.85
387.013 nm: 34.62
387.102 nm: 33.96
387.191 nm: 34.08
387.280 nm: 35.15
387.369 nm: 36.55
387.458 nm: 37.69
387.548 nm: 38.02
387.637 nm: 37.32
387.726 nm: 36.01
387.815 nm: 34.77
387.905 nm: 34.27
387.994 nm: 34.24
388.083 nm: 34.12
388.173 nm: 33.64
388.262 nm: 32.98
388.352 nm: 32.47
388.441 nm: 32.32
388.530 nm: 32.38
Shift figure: 37.3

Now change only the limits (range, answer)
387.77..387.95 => 34.5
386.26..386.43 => 39.1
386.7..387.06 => 36.5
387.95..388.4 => 33.5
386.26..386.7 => 39.3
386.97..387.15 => 34.3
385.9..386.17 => 36.5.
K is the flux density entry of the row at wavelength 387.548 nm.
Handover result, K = 38.02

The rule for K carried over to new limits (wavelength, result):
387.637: 37.32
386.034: 36.47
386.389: 39.17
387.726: 36.01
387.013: 34.62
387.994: 34.24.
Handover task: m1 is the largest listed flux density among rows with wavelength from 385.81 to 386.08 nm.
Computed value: 36.47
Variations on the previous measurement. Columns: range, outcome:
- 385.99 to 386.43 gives 39.17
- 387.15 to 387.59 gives 38.02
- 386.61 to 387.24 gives 39.41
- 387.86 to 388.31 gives 34.27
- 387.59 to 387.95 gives 37.32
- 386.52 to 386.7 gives 39.6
